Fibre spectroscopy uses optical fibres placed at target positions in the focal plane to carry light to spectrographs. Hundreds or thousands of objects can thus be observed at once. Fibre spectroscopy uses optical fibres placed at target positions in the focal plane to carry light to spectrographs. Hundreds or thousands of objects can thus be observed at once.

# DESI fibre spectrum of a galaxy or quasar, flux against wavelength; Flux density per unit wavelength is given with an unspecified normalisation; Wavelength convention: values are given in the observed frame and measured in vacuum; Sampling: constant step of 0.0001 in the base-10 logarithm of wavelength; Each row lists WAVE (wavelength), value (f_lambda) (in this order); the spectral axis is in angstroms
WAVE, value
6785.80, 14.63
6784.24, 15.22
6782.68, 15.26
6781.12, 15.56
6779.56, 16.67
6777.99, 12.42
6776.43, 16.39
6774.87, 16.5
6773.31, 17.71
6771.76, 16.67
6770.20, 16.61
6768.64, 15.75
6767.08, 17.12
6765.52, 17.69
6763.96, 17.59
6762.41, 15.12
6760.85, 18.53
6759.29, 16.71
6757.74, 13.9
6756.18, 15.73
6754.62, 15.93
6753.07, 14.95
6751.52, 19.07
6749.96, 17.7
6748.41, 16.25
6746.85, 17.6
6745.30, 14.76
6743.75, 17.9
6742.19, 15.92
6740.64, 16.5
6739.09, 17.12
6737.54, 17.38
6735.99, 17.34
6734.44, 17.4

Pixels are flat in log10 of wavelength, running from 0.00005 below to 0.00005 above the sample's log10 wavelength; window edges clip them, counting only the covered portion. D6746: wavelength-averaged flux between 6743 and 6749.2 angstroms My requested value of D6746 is 16.6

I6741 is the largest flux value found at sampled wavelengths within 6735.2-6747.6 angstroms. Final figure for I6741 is 17.9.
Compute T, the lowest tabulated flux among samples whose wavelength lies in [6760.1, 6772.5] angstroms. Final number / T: 15.12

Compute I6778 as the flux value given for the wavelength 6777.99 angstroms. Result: 12.42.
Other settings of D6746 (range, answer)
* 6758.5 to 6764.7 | 17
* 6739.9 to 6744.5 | 16.8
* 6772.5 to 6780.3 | 15.9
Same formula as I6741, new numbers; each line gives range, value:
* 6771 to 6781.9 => 17.71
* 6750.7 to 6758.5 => 19.07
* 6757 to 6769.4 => 18.53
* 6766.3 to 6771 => 17.12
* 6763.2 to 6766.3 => 17.69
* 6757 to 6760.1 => 16.71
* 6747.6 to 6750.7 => 17.7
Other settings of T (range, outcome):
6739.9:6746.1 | 14.76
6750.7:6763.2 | 13.9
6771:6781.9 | 12.42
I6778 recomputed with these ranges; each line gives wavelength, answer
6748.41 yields 16.25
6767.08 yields 17.12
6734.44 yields 17.4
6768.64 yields 15.75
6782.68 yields 15.26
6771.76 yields 16.67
